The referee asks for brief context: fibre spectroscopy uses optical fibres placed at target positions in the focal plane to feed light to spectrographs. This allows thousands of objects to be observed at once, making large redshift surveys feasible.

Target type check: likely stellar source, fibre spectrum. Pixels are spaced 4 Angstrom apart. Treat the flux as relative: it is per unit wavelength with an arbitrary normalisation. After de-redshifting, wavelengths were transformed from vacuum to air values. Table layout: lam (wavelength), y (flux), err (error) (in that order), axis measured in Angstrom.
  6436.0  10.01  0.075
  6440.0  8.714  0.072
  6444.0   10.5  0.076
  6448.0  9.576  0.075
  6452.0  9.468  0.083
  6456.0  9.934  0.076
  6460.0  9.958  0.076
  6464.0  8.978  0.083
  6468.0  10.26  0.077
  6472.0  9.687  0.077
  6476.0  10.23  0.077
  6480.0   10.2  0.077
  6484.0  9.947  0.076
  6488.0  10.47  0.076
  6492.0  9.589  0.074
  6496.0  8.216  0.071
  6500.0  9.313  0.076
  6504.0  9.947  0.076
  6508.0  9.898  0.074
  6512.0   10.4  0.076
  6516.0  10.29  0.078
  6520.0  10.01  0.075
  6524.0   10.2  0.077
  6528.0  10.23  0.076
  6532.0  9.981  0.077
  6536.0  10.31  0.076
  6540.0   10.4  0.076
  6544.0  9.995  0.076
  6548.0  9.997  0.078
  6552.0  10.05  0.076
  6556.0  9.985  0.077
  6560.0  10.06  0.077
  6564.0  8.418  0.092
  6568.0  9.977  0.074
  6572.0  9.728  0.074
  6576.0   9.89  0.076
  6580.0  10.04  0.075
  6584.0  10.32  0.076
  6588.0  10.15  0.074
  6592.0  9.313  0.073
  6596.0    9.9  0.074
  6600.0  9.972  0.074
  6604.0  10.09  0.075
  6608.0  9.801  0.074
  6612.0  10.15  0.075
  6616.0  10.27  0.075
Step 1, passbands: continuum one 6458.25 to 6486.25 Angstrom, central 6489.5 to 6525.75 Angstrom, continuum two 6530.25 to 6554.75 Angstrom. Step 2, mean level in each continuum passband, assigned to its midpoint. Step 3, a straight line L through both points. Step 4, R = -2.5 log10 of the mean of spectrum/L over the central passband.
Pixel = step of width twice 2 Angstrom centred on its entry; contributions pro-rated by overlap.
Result 0.03 mag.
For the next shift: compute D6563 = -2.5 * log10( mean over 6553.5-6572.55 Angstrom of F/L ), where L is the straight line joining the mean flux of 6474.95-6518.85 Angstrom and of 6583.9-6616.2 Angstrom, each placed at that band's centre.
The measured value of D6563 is 0.03 mag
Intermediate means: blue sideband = 9.86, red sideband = 9.96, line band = 9.64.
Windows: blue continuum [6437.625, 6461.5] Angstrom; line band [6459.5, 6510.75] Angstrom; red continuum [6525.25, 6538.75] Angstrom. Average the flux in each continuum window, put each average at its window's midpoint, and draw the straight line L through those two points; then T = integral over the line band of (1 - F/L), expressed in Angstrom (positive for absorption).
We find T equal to 0.8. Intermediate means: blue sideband 9.69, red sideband 10.2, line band 9.75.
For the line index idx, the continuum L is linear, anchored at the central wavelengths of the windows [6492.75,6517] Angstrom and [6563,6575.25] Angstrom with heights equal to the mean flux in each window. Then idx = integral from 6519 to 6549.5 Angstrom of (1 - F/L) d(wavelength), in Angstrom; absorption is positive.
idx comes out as -1.8 Angstrom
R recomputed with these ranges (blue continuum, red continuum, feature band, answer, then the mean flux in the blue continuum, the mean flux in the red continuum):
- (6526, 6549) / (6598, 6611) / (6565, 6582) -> 0.03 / 10.2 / 9.97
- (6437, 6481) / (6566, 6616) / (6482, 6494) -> -0.02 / 9.77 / 9.96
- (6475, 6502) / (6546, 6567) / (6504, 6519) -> -0.05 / 9.69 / 9.72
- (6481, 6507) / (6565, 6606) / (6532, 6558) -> -0.04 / 9.62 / 9.9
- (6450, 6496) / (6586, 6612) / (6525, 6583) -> -0.01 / 9.81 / 9.89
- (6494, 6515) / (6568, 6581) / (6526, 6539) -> -0.05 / 9.59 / 9.89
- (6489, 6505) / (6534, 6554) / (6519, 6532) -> -0.03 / 9.3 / 10.2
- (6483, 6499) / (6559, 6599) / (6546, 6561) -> -0.04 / 9.52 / 9.78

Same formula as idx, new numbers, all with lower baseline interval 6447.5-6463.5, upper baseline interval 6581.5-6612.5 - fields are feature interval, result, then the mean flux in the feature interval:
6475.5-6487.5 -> -0.5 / 10.2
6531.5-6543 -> -0.5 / 10.2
